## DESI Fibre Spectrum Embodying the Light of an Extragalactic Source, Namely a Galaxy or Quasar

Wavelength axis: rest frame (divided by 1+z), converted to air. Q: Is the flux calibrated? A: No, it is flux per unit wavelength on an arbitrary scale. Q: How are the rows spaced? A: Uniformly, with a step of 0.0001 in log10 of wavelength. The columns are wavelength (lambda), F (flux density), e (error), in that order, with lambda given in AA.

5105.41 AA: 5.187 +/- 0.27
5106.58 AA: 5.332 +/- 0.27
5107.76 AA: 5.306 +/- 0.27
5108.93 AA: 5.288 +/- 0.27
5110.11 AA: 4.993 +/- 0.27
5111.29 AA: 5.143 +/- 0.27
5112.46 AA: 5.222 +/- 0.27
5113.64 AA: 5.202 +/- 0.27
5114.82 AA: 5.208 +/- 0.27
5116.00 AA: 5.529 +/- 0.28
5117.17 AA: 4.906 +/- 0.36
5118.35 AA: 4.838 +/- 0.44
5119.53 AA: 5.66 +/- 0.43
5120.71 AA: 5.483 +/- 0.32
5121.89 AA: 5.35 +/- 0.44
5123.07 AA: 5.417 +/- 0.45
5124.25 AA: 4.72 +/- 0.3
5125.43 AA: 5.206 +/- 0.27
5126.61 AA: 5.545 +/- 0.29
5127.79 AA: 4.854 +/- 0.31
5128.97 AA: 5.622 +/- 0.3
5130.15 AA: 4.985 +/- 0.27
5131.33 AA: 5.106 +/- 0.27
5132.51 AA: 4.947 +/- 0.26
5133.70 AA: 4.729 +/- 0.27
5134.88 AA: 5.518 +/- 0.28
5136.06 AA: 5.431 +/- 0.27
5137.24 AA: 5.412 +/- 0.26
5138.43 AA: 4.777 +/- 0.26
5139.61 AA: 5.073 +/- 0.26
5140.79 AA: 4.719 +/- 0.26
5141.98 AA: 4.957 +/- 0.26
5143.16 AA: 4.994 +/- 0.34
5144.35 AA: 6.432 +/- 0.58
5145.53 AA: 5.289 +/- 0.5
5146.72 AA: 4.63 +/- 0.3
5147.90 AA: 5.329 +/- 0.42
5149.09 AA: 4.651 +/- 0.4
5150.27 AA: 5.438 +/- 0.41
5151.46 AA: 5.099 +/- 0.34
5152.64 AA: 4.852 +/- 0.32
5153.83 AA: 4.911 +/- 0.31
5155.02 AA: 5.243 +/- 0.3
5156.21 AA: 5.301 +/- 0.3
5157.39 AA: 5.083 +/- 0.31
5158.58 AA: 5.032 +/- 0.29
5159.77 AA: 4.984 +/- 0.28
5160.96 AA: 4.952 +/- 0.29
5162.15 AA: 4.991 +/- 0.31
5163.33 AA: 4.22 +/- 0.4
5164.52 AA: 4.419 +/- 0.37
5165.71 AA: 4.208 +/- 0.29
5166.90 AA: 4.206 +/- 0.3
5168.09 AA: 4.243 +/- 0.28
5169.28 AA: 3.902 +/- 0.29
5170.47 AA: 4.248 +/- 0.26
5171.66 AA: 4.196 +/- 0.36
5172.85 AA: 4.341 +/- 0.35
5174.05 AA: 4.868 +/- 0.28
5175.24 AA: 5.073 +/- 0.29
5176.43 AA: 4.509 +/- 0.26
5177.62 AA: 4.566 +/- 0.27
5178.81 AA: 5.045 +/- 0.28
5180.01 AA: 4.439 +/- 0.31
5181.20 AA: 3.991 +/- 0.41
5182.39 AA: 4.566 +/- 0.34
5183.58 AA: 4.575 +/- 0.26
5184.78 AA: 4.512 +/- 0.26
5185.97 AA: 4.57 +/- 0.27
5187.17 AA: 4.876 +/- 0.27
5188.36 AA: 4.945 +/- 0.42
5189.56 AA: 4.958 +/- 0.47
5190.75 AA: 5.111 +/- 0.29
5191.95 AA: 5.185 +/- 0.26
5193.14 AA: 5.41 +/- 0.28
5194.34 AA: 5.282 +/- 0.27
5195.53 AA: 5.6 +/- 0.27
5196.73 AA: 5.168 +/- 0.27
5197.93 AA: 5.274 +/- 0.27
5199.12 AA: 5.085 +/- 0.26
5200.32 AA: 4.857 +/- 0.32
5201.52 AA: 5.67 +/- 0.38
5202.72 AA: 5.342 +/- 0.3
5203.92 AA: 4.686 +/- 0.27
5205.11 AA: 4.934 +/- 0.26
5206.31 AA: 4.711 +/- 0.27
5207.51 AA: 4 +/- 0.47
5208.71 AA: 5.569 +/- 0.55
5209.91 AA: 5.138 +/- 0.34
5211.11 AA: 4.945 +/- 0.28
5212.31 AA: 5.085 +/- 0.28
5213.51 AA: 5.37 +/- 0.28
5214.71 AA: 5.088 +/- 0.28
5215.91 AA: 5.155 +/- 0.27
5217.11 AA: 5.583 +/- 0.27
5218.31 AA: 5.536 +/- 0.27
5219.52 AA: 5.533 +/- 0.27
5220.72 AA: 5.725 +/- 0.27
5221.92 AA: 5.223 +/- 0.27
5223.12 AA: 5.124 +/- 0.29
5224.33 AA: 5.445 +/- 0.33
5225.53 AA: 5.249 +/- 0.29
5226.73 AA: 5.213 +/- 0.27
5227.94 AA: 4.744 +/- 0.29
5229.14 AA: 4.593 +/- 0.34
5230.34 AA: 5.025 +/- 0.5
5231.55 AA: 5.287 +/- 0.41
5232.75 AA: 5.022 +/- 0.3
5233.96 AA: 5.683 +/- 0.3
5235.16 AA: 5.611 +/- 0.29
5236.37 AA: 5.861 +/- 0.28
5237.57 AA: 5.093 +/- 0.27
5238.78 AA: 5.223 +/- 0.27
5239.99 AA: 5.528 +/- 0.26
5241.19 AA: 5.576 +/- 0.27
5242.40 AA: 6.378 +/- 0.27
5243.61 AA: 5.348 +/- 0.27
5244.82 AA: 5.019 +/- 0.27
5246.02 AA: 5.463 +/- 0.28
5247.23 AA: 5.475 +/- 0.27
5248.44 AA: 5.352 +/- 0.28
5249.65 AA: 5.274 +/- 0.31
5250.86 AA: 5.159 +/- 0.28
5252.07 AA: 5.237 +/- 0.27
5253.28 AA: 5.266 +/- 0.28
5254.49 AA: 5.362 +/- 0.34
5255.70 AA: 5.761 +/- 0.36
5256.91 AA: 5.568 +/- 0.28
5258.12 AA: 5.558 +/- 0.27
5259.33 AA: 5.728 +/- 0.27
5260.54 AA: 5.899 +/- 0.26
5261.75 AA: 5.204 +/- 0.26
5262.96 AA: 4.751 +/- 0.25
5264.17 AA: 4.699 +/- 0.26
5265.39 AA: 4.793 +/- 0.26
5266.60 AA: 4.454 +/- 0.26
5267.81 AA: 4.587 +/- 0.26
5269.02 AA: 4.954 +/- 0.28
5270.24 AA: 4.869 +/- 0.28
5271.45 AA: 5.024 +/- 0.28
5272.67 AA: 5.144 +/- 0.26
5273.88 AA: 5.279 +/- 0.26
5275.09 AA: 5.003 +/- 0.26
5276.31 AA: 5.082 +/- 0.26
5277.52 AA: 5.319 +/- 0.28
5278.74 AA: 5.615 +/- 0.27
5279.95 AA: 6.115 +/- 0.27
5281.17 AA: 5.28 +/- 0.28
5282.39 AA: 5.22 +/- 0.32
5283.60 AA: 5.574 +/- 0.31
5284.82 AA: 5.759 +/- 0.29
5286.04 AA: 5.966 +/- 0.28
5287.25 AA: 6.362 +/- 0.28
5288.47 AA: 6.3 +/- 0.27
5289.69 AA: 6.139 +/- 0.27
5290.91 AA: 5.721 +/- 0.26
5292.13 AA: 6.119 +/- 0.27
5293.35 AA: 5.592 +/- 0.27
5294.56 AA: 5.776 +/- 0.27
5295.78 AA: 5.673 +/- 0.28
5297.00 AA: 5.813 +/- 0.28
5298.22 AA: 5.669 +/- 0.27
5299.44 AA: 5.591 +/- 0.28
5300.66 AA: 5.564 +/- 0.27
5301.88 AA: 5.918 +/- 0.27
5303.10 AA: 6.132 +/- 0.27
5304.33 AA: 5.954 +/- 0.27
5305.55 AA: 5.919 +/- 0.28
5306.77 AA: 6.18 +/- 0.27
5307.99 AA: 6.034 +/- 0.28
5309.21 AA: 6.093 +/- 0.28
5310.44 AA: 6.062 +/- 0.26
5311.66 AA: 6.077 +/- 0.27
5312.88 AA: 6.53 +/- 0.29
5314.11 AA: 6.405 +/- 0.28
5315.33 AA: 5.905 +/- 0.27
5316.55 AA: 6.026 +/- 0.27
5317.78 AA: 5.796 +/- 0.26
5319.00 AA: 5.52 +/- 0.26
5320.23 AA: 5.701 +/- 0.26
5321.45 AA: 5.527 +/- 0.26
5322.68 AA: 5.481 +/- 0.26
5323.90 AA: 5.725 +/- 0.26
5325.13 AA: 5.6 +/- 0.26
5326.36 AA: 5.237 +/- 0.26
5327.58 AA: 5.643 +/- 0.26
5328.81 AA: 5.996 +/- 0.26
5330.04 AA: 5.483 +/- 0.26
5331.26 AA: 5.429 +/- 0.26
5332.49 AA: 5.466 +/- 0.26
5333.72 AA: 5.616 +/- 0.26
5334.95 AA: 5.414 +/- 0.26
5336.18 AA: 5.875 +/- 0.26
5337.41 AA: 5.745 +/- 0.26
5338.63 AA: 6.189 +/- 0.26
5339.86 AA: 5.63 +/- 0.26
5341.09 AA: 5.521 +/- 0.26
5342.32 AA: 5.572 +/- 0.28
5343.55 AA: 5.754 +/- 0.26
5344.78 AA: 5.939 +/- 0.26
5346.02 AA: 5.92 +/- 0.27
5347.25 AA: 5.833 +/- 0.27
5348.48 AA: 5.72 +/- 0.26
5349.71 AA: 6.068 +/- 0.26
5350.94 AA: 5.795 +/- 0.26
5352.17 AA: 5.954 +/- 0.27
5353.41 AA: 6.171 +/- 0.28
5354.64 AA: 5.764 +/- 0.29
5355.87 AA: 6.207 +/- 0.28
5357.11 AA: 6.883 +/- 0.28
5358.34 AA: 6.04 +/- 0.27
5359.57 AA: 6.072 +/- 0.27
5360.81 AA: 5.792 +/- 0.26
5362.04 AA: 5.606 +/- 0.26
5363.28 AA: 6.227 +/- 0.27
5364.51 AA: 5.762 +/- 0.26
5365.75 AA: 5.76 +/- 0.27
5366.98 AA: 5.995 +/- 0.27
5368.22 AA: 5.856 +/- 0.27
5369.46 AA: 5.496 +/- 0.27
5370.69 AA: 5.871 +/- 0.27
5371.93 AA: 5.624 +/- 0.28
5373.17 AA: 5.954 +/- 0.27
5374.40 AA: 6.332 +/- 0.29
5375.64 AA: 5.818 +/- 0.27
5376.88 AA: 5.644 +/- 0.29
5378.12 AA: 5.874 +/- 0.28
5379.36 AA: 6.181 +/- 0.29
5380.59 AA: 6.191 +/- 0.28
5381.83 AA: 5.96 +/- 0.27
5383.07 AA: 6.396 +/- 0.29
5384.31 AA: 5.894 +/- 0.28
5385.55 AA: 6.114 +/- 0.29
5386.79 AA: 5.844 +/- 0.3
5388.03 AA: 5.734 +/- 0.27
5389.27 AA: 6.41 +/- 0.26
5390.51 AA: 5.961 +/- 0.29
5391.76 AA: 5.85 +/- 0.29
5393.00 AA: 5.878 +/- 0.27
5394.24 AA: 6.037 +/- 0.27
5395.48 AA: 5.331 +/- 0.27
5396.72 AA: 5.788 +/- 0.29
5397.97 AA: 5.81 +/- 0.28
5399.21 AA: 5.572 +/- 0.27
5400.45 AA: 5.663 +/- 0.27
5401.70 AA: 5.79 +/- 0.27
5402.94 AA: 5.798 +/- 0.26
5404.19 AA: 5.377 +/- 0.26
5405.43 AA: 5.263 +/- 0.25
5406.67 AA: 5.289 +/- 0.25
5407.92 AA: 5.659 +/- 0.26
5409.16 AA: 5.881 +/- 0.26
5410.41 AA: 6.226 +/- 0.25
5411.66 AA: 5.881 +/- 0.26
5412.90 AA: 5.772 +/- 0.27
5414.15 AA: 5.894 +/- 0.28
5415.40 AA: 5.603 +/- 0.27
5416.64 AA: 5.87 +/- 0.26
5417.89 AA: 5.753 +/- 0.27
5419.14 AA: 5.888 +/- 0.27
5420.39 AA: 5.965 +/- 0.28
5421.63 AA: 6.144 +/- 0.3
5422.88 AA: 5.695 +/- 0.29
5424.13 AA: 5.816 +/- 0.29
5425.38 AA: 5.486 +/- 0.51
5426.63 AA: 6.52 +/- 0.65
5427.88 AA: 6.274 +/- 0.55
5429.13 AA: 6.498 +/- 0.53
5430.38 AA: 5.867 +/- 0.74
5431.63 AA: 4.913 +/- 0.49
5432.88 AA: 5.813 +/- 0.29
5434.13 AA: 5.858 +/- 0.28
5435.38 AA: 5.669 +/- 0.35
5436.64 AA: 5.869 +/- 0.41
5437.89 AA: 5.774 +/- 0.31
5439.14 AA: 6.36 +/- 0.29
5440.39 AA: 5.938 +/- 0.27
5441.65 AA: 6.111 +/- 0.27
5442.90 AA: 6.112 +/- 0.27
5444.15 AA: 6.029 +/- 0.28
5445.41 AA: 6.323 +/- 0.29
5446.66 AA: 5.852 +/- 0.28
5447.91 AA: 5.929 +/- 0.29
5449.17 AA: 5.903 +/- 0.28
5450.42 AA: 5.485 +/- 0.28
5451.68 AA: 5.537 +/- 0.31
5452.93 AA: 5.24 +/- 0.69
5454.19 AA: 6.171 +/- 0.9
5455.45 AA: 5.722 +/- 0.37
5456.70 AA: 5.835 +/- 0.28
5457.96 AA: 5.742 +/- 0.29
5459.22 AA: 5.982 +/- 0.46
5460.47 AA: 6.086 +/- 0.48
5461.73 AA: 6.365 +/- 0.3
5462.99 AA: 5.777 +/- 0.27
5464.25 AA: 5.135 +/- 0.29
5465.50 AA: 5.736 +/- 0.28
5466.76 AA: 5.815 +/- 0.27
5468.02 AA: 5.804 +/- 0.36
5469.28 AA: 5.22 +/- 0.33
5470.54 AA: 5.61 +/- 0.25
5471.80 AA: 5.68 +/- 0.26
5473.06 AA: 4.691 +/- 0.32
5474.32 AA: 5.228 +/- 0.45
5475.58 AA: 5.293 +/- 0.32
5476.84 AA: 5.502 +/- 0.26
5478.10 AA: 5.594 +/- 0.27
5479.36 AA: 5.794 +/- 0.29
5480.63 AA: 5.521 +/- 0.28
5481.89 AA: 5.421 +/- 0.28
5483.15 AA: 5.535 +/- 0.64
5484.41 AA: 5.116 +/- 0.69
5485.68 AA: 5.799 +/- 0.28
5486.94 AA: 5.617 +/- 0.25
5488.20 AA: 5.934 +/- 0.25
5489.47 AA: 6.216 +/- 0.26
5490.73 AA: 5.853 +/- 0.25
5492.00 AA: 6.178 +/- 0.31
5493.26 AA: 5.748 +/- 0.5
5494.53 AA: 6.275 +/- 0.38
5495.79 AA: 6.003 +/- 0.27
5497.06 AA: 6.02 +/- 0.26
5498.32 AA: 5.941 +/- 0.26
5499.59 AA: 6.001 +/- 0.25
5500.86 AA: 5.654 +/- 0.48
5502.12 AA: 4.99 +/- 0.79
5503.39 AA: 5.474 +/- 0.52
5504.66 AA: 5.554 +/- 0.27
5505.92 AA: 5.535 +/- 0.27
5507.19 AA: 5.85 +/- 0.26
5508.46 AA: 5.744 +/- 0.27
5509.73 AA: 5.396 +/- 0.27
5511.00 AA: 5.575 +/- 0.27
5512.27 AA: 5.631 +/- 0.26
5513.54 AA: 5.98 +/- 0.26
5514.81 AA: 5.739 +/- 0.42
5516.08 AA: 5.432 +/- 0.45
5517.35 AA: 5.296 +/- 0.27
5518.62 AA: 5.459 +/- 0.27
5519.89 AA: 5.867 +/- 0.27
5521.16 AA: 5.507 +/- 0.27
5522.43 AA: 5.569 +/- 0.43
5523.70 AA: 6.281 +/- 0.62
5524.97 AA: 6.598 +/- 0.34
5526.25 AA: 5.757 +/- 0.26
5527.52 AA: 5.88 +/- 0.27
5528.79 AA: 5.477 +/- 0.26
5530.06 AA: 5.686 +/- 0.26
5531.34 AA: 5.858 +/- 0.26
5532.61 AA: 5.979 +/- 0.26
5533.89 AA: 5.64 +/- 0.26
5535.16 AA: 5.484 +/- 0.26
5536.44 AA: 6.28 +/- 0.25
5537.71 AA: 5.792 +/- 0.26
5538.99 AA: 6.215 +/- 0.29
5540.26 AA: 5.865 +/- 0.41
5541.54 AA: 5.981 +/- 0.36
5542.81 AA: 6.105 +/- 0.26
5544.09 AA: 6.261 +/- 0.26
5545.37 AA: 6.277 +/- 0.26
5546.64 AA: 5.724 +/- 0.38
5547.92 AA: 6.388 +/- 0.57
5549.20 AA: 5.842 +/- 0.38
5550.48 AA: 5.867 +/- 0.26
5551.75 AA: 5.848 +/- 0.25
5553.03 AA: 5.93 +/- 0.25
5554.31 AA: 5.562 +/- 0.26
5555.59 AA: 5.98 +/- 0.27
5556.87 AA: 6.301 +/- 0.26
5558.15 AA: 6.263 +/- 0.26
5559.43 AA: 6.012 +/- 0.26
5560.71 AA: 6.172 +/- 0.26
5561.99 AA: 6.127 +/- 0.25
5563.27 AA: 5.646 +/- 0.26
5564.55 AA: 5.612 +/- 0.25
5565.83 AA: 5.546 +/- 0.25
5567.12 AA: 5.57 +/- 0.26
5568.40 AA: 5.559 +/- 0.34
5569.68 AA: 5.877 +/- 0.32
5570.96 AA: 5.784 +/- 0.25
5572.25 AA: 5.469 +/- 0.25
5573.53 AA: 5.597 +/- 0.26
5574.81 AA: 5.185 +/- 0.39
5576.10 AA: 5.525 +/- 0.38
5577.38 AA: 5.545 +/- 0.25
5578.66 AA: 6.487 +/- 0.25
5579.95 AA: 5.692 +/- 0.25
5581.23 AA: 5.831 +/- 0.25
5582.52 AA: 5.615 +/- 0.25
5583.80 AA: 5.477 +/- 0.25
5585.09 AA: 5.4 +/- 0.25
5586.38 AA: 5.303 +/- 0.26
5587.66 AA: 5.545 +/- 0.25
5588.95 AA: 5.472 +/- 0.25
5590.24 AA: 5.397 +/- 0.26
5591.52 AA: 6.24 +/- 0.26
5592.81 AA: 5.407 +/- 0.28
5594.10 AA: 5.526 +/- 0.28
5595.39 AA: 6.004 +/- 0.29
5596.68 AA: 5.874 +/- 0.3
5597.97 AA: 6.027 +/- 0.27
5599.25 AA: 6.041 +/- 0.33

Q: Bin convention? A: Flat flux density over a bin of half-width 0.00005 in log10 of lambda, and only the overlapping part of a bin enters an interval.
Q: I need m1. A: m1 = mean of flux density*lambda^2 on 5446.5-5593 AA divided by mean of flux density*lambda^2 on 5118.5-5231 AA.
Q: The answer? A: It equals 1.31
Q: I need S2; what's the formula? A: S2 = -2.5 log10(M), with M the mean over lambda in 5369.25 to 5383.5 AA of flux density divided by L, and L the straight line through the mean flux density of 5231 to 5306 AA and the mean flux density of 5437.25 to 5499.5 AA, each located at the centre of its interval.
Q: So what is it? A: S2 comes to -0.06 mag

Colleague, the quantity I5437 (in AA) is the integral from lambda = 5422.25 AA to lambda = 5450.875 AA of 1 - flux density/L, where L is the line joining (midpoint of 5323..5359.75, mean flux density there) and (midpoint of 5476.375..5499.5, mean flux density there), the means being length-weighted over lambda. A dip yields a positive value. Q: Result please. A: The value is -0.6 AA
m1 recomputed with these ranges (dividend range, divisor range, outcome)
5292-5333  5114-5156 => 1.20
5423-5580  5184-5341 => 1.16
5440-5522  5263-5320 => 1.09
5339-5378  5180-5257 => 1.20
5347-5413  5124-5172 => 1.30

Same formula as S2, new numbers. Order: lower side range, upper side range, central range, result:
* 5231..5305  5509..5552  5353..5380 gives -0.064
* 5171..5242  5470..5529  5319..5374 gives -0.085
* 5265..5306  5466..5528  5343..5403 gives -0.061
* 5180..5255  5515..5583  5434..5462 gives -0.051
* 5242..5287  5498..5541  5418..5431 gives -0.080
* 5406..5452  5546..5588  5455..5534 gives 0.023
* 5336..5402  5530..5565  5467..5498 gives 0.053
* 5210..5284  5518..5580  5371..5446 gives -0.055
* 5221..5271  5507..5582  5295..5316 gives -0.114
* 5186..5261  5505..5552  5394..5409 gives -0.004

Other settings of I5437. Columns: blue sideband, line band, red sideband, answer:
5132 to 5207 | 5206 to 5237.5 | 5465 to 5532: -1.2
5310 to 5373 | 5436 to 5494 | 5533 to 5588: 0.8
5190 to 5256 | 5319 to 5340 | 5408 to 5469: -0.3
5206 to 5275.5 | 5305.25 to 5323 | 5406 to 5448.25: -1.5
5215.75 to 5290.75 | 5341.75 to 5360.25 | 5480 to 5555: -1.5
